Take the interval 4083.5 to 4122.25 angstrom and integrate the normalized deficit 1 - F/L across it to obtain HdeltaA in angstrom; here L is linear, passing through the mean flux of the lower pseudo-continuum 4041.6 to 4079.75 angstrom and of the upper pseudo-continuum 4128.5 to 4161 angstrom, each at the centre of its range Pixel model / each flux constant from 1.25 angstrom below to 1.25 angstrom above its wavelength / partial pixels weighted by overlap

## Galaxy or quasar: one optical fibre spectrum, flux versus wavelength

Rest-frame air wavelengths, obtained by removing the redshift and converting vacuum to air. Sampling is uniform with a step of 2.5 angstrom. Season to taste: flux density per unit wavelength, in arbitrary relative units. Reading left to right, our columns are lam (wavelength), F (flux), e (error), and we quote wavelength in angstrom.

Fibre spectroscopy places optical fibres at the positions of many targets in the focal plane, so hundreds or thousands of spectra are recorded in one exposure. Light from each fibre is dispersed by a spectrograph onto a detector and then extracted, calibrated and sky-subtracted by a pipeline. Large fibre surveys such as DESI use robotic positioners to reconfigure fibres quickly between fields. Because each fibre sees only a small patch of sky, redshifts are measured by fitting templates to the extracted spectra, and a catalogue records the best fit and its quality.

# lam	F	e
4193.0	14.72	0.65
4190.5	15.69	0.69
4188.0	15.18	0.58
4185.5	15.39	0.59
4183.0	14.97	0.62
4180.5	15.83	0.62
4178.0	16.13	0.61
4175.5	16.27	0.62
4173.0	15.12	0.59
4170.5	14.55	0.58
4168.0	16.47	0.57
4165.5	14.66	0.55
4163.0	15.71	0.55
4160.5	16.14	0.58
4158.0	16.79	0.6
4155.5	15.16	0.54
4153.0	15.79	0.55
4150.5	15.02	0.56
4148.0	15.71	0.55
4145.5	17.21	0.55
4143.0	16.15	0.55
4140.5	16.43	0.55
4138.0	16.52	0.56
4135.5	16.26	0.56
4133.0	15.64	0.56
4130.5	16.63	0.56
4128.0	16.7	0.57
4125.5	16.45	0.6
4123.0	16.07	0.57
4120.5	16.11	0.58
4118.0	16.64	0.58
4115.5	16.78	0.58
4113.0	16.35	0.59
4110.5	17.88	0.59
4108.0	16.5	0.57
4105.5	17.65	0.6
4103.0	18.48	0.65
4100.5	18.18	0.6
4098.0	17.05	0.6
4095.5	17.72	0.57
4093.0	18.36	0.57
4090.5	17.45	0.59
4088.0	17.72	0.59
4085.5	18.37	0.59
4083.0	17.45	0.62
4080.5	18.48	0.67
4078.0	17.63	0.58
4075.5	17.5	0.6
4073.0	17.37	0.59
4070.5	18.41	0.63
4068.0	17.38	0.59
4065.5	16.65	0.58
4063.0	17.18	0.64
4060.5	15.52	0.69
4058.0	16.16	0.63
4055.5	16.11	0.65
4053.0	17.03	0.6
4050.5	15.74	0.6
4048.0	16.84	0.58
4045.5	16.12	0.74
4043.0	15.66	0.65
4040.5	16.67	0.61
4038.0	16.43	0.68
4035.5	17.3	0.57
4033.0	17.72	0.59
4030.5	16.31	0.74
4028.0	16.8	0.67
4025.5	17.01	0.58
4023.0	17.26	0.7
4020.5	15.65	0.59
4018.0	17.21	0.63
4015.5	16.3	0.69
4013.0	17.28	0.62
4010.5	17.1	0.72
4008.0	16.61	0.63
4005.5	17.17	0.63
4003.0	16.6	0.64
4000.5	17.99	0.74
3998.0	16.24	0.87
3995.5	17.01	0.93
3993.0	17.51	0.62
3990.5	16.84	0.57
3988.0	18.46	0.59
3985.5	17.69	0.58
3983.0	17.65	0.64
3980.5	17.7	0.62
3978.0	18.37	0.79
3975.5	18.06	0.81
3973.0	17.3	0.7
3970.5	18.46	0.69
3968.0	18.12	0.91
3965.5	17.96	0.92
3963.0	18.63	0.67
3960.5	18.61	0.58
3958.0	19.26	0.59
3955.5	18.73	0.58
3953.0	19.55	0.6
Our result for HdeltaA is -2.2 angstrom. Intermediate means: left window 16.8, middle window 17.4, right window 16.1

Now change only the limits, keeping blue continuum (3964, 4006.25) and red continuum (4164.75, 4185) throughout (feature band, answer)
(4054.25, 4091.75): -1.48 angstrom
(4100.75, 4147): -1.83 angstrom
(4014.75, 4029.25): 0.41 angstrom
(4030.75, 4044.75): 0.27 angstrom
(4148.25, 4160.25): 0.01 angstrom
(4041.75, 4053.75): 0.47 angstrom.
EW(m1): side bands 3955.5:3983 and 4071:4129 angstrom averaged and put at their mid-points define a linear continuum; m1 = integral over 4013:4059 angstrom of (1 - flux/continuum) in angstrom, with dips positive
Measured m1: 3.1 angstrom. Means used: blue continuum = 18.2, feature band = 16.6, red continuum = 17.4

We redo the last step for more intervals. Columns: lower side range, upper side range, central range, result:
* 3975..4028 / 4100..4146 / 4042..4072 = 0.7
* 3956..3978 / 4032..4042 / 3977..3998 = 0.4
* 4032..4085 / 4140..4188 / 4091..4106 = -1.3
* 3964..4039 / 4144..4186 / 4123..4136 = -0.2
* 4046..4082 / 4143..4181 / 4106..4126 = -0.4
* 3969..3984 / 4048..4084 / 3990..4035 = 1.6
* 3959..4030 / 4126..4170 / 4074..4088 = -1.0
